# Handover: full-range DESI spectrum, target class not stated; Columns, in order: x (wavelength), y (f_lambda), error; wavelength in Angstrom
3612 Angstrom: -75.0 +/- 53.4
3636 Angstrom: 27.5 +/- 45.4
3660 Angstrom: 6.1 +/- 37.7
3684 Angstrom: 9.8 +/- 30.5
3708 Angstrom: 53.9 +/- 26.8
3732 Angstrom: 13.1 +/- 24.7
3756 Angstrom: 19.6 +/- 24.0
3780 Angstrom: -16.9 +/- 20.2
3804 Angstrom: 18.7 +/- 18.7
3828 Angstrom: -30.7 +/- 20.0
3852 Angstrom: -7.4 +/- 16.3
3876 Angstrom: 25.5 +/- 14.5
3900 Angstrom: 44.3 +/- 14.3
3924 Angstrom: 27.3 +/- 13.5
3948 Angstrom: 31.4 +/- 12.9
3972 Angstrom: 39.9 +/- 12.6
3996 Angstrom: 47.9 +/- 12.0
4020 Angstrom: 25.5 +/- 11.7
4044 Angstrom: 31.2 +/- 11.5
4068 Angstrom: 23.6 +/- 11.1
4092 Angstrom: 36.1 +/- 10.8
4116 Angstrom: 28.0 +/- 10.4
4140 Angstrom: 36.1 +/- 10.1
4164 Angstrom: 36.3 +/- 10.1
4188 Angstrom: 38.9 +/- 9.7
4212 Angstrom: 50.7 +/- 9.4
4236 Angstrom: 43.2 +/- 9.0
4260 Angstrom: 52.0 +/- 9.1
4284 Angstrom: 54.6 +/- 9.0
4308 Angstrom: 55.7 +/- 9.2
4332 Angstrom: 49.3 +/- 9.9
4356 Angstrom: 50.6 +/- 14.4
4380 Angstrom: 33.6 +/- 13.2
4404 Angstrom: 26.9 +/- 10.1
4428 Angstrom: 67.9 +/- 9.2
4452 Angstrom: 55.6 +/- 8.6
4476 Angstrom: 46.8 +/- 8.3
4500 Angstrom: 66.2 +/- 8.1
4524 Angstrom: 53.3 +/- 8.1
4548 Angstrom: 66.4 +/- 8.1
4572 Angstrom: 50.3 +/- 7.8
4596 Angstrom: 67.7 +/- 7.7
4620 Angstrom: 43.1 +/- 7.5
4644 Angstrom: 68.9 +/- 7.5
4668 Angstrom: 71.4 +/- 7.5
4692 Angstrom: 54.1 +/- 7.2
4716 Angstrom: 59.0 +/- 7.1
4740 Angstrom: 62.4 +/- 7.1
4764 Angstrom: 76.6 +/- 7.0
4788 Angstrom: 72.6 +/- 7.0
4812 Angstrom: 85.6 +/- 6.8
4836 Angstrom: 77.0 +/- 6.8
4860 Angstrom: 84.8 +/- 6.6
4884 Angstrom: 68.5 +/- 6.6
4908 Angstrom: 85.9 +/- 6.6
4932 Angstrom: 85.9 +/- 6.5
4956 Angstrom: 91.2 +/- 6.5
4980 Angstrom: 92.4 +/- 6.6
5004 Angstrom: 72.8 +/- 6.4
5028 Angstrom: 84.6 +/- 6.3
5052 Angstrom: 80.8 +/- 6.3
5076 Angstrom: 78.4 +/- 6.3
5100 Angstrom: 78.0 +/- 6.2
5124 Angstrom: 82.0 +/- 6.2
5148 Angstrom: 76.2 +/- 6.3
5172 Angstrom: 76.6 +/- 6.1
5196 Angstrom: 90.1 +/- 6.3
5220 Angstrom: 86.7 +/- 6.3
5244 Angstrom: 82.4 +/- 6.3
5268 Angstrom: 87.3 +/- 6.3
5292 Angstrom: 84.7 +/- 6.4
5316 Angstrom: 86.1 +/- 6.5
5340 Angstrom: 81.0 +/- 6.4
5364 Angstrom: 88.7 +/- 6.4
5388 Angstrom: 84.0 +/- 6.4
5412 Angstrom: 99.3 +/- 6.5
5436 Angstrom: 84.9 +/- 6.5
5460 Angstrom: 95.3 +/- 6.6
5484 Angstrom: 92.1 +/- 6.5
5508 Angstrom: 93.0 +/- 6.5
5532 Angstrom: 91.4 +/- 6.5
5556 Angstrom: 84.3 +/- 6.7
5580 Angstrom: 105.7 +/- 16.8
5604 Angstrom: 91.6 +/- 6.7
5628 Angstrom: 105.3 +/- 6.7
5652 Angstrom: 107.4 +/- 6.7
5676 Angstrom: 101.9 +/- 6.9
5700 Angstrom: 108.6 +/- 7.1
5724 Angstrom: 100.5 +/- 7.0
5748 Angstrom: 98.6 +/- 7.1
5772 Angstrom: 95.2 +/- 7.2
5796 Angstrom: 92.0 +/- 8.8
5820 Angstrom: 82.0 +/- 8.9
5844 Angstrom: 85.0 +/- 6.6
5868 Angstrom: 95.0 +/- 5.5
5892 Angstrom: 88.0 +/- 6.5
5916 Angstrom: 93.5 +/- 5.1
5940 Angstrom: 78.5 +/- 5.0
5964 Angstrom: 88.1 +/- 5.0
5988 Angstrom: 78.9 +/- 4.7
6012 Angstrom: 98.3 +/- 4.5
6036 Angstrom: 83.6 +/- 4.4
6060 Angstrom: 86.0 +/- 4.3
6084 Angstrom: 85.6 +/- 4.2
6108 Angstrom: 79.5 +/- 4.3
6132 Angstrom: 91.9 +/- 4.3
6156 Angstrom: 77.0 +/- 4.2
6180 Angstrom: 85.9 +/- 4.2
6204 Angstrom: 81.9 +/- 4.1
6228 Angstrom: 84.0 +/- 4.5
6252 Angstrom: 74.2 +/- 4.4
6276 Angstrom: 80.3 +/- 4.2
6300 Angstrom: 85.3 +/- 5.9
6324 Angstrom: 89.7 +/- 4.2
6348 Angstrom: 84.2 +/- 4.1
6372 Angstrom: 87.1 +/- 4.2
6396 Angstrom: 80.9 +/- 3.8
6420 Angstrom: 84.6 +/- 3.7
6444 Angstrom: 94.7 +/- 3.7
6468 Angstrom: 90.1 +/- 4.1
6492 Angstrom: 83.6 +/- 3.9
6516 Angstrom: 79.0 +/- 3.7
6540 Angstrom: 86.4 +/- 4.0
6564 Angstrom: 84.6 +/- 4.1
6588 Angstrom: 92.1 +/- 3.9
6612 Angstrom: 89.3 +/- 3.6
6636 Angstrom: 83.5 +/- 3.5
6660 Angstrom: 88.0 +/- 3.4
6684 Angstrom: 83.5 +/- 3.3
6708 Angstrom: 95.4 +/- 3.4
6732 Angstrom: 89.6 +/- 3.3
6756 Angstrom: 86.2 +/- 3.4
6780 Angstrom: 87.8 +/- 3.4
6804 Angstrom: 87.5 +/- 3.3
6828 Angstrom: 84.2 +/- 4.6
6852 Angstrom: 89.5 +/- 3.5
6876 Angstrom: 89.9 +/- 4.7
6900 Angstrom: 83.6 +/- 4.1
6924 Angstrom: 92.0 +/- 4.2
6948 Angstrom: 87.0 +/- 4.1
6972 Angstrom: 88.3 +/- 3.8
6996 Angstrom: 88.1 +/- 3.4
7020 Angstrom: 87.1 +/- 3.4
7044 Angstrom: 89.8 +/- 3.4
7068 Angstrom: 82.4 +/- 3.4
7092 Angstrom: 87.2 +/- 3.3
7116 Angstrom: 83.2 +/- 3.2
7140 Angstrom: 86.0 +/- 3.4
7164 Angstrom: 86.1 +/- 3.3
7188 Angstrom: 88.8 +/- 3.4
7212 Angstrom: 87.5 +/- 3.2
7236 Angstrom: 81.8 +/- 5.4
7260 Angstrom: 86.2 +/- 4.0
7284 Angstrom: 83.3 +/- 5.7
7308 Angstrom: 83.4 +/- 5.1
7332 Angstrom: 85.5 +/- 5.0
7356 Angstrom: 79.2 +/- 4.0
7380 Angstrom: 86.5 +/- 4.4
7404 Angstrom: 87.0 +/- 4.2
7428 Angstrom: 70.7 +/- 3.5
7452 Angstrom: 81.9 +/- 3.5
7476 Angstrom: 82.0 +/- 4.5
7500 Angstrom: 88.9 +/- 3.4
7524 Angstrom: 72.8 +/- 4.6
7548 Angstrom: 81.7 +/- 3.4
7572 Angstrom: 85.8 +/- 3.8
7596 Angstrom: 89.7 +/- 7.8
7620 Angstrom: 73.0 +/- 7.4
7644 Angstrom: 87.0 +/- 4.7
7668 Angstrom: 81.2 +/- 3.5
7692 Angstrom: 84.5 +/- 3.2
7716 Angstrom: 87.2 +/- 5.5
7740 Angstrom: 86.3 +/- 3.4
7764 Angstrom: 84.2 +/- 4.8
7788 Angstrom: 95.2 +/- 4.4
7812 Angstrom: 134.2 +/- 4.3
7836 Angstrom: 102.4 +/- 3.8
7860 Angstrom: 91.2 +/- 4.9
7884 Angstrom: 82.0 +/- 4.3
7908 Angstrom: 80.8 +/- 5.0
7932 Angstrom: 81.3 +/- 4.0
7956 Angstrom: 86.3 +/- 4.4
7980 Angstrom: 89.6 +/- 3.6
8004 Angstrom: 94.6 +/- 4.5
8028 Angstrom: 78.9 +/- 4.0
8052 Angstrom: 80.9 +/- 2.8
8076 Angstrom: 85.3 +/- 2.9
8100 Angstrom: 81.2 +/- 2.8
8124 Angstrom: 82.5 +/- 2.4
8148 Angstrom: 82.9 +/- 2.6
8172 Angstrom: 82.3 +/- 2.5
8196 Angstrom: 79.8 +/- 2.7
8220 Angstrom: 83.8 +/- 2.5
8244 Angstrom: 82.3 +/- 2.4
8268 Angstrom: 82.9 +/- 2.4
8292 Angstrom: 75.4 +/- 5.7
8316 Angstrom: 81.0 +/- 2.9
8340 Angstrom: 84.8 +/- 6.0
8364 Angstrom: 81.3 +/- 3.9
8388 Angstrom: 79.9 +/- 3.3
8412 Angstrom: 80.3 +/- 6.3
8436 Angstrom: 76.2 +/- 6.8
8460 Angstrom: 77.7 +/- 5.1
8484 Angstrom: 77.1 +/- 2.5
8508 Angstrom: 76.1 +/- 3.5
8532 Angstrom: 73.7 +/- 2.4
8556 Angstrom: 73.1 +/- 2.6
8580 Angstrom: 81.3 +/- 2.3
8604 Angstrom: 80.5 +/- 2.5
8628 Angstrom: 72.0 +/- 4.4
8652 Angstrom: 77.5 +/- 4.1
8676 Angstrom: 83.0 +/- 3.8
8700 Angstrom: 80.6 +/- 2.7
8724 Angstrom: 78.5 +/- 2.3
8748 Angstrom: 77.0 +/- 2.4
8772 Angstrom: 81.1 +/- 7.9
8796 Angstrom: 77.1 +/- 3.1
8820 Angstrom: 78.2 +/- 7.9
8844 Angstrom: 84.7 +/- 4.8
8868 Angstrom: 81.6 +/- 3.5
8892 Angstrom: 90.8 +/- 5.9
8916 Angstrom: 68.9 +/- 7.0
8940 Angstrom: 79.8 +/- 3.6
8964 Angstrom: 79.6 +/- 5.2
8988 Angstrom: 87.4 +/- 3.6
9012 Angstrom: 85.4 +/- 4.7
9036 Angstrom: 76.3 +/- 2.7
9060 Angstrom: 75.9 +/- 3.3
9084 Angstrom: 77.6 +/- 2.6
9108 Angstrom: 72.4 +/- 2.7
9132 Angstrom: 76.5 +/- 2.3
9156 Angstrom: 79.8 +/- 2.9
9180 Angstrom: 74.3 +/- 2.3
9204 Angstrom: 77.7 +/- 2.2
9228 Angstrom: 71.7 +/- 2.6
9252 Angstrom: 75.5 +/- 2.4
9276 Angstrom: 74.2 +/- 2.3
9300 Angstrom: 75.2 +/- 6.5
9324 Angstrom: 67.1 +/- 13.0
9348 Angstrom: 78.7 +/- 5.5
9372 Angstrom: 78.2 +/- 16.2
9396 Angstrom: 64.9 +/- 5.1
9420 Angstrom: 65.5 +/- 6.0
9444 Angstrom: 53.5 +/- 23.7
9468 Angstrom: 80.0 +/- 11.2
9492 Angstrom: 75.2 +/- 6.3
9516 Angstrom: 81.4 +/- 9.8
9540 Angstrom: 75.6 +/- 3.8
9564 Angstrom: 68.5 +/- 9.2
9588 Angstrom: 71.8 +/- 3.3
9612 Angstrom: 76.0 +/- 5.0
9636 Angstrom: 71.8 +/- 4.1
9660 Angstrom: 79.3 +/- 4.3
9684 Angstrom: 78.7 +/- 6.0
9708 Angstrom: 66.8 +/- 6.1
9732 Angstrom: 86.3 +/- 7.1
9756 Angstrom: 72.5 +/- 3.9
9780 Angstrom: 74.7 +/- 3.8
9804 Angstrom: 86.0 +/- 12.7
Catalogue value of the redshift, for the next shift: 0.19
